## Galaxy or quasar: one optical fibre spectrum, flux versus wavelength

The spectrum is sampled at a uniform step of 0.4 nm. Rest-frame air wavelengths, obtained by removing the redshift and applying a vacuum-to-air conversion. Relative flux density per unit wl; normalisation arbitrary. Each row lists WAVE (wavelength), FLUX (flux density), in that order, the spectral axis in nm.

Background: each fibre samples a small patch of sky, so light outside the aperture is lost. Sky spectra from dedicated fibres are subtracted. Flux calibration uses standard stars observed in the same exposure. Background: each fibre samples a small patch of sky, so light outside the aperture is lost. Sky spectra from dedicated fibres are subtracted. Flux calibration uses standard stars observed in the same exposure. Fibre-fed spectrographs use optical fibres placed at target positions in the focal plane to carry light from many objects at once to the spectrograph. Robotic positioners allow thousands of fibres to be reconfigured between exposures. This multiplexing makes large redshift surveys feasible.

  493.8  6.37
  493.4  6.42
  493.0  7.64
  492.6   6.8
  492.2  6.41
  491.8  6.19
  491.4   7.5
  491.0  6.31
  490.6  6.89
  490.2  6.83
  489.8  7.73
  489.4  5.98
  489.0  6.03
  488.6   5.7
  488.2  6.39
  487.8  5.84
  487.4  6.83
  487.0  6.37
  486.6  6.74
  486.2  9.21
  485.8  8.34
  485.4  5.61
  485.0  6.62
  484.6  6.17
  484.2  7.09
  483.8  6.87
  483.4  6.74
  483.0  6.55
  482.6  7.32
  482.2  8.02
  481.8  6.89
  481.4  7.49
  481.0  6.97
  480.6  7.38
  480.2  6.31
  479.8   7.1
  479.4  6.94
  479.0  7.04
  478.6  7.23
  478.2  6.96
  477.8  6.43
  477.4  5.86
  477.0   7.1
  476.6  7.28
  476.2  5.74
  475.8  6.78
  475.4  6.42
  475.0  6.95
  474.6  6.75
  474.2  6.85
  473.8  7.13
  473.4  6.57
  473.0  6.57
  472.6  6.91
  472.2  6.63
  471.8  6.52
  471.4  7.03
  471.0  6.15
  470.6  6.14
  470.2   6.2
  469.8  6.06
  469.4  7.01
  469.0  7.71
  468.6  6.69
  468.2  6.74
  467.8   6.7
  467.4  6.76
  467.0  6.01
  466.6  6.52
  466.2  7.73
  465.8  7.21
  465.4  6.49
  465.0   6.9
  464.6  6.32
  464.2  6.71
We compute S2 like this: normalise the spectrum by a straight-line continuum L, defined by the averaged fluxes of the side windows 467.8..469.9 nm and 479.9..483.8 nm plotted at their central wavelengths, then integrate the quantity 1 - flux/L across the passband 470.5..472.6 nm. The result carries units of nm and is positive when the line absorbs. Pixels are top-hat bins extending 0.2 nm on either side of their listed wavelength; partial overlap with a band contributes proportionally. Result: 0.11 nm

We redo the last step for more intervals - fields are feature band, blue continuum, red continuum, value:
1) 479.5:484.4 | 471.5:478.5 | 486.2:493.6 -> -0.28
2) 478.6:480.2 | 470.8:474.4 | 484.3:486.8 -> -0.01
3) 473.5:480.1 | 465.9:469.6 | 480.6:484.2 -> 0.24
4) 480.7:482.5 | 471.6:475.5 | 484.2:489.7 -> -0.18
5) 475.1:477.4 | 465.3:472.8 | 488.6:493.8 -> 0.03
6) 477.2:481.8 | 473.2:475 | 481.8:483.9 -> 0.07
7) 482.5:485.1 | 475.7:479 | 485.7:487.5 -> 0.18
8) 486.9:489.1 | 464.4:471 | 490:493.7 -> 0.18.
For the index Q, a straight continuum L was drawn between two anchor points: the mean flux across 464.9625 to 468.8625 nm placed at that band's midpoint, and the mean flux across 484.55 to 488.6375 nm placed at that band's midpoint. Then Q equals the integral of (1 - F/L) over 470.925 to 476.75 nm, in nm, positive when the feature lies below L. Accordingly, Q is 0.08 nm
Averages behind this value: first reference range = 6.78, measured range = 6.69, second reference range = 6.77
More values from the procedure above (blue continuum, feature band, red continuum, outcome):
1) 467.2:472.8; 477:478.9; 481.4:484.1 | 0.07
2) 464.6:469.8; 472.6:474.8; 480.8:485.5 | 0.02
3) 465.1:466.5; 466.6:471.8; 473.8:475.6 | 0.28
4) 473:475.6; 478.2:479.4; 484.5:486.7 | -0.03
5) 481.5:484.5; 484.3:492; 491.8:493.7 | 0.20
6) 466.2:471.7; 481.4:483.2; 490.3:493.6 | -0.14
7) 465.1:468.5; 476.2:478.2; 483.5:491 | 0.04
